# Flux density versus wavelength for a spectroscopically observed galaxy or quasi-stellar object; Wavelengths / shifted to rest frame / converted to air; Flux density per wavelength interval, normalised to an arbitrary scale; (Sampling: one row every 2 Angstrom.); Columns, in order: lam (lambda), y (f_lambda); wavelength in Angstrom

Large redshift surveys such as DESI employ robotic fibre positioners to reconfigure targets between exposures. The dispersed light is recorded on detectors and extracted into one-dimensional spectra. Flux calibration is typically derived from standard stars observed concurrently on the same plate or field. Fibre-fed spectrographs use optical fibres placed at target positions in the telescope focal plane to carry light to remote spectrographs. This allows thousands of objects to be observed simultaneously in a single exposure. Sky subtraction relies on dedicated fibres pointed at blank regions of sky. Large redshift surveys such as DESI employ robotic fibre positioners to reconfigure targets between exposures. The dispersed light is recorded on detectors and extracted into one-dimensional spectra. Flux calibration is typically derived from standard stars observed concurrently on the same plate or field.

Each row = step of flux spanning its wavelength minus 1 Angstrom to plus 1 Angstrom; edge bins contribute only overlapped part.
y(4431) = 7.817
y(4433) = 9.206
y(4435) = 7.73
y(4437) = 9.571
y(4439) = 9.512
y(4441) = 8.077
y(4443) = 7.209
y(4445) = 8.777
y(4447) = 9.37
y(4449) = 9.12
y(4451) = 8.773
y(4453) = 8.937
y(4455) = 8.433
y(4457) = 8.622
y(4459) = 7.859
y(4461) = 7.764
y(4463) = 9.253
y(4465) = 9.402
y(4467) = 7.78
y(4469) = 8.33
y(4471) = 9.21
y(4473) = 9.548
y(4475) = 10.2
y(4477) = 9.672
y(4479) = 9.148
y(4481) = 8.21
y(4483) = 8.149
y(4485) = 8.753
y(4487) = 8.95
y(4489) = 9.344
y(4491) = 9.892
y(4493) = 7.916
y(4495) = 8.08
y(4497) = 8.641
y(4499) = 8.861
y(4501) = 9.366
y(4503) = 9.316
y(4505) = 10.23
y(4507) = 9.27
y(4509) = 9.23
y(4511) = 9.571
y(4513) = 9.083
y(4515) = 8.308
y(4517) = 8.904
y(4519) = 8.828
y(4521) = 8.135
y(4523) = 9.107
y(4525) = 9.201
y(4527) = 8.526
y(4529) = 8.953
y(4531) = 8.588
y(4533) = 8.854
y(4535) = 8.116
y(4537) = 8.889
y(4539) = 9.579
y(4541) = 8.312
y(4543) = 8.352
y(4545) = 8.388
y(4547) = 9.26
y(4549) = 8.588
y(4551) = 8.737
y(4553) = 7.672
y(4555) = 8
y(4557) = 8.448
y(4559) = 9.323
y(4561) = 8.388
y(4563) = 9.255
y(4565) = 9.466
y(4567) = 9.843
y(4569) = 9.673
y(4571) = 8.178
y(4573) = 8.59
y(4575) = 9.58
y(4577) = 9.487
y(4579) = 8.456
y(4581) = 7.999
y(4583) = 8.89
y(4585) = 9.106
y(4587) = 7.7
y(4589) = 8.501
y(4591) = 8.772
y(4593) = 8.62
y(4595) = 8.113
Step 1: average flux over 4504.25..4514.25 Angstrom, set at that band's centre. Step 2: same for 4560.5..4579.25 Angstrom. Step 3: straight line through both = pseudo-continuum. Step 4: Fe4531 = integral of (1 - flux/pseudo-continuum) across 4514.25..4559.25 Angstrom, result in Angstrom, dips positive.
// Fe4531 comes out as 3.15 Angstrom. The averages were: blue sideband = 9.43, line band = 8.65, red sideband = 9.14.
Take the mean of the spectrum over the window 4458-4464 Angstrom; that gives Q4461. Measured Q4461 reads 8.29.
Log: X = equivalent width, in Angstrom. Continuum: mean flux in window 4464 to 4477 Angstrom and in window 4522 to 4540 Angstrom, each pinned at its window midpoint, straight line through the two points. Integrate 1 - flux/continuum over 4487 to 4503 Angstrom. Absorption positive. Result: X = 0.21 Angstrom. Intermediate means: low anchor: 9.12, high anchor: 8.87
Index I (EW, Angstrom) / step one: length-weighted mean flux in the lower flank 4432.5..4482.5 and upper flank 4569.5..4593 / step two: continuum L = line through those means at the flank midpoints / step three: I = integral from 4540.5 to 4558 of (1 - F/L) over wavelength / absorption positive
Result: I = 0.6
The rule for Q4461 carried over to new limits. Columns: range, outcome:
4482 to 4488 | 8.62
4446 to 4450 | 9.24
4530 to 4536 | 8.52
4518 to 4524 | 8.69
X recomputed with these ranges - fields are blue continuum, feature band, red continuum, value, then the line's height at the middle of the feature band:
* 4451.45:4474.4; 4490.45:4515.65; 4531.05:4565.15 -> -1.1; 8.67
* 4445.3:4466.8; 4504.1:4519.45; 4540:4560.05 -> -1.1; 8.59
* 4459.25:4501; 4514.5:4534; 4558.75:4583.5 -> 0.4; 8.92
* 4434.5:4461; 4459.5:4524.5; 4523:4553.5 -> -2.2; 8.65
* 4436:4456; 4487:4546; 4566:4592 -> -0.6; 8.8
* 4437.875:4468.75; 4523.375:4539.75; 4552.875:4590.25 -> -0.2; 8.72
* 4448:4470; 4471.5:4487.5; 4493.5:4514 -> -0.5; 8.83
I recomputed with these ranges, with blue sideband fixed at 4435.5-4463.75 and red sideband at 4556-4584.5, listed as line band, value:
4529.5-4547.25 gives 0.4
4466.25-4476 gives -0.4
